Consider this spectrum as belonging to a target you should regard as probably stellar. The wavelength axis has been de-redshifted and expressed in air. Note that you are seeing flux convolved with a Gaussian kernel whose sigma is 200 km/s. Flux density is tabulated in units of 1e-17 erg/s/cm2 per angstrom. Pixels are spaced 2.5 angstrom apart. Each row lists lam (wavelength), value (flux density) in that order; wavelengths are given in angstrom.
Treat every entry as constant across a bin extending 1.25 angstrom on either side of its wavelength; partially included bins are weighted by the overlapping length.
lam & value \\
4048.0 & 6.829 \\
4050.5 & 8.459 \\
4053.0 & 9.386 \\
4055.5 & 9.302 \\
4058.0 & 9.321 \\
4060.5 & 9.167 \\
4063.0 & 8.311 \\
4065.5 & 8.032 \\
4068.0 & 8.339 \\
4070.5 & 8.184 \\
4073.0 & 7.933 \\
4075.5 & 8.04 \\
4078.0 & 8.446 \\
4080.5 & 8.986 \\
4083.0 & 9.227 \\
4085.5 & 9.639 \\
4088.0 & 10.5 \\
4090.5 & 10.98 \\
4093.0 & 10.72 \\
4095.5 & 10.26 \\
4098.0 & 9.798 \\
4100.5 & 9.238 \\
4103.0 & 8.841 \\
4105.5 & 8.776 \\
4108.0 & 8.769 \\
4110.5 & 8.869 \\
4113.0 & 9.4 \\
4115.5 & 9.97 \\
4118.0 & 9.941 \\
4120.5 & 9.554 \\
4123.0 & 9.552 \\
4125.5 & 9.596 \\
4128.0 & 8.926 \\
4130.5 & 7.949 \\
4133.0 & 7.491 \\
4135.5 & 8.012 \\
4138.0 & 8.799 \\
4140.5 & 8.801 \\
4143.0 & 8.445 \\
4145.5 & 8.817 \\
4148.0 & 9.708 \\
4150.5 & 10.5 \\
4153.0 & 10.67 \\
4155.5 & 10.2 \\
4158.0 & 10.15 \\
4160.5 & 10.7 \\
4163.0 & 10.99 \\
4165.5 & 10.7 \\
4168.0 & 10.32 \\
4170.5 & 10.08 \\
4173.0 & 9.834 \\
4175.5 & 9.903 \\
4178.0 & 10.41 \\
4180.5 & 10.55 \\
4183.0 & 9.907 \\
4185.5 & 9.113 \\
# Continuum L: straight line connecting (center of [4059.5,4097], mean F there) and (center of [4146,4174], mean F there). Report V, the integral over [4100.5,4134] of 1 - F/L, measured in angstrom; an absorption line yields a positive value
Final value 2.14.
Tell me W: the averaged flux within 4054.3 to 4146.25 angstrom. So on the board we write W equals 9.05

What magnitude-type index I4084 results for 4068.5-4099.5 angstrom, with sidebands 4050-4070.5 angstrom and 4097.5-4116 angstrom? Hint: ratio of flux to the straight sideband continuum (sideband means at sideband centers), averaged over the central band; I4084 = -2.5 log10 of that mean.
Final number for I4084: -0.05 mag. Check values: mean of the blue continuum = 8.76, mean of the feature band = 9.37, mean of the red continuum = 9.15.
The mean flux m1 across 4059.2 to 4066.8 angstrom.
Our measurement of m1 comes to 8.51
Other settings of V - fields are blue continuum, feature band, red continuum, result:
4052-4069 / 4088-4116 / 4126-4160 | -2.0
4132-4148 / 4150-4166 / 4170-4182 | -2.1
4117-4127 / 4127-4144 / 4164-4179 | 2.5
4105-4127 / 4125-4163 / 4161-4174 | 2.5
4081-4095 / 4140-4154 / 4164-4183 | 1.0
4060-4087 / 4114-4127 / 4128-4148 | -1.9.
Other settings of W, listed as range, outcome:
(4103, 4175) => 9.48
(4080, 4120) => 9.63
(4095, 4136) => 9.11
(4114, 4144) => 8.93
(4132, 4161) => 9.34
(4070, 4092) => 9.15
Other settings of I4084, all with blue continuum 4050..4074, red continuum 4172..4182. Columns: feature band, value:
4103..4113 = 0.05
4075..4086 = 0.00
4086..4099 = -0.15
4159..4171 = -0.06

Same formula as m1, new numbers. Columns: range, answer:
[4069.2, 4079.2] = 8.15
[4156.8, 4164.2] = 10.6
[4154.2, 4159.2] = 10.2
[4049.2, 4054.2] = 8.9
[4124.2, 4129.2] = 9.27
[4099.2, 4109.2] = 8.91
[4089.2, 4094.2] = 10.8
